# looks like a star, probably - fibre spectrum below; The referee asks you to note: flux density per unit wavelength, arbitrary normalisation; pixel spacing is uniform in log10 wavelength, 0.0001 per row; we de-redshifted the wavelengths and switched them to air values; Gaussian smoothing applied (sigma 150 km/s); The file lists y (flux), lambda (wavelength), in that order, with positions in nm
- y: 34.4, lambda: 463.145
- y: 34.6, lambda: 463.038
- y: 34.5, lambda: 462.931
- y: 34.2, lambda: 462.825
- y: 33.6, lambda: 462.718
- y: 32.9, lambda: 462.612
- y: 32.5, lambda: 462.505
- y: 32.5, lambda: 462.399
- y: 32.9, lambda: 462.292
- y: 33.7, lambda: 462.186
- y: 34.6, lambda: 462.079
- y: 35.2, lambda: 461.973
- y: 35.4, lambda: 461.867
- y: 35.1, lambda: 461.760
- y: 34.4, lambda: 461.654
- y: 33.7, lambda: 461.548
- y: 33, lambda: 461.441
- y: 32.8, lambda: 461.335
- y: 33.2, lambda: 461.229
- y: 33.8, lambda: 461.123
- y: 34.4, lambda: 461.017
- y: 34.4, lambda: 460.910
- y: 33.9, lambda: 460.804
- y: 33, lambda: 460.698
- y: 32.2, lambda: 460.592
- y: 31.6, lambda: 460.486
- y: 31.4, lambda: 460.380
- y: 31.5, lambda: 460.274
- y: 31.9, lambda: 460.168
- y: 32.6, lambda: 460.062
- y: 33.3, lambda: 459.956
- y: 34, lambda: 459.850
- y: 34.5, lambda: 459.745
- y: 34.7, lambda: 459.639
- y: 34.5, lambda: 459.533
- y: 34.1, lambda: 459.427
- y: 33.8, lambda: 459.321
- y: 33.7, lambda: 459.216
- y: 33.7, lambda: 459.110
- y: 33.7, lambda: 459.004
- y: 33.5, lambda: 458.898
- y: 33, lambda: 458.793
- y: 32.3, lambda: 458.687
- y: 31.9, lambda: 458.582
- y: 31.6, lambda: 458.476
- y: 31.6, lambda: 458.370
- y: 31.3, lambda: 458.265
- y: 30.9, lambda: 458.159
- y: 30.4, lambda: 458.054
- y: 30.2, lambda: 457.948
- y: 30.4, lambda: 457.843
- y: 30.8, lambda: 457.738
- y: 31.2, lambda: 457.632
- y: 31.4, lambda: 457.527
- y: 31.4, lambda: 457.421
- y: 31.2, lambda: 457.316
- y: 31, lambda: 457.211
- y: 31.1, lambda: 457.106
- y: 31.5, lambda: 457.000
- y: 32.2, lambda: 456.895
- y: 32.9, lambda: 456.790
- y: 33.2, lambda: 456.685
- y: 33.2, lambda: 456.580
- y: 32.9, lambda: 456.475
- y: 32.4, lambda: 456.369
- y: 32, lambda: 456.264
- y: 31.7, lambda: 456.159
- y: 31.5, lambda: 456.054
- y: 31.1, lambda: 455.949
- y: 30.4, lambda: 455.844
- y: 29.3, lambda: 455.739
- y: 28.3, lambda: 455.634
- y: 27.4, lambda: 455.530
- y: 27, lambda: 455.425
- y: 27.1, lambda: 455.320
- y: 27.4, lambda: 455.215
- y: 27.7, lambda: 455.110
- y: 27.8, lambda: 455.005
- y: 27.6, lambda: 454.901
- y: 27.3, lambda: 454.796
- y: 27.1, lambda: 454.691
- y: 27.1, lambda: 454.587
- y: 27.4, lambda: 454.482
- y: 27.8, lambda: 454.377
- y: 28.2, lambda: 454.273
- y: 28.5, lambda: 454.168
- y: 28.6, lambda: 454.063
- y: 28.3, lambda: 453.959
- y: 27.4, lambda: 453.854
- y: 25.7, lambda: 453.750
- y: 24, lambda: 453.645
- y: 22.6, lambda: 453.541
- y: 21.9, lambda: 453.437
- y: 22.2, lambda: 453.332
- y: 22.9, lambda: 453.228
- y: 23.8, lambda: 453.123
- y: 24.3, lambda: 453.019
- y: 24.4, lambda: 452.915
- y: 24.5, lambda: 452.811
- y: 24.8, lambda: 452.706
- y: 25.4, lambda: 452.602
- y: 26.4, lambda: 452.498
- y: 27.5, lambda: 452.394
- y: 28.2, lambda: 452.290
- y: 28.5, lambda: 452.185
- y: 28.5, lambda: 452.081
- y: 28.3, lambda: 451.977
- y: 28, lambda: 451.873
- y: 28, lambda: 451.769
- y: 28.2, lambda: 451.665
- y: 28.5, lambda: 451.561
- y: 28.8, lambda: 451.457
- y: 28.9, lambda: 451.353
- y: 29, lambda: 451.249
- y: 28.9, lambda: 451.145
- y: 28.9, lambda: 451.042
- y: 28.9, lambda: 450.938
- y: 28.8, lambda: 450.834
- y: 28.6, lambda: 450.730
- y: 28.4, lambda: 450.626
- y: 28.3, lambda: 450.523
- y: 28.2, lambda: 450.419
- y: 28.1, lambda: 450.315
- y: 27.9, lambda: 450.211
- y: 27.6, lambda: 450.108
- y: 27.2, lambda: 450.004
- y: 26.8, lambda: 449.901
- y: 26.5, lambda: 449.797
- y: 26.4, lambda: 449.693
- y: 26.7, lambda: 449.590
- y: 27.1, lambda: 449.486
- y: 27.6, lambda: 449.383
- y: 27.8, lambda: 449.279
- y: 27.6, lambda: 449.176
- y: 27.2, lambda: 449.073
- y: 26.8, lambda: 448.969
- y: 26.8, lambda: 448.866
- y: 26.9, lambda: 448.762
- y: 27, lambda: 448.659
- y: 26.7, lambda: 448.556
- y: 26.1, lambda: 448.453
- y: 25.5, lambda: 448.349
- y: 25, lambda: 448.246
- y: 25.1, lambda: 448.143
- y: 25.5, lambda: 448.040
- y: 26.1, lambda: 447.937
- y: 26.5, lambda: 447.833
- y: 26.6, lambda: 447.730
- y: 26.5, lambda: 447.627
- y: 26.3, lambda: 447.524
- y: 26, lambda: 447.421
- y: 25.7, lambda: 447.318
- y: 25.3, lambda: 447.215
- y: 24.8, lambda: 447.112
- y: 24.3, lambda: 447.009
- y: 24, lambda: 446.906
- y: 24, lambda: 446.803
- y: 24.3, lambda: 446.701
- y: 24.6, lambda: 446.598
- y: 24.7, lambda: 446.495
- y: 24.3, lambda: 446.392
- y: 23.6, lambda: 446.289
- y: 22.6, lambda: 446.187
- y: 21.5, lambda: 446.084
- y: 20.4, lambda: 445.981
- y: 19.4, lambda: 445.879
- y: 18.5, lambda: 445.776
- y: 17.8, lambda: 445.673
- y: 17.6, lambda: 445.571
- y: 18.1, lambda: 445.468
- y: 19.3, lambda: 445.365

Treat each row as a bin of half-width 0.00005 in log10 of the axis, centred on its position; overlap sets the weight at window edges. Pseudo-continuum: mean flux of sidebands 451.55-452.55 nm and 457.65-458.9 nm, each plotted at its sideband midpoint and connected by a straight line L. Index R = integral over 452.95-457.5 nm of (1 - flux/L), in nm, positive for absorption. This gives 0.20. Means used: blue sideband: 28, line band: 28.5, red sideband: 31.4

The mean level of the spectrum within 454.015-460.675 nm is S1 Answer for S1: 31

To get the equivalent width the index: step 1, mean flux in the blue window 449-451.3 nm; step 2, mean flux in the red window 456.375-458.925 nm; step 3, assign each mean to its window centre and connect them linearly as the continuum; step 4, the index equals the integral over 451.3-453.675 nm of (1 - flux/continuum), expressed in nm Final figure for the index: 0.24 nm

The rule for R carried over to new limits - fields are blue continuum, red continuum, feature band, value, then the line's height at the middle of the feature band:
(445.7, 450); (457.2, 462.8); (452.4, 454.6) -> 0.25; 28.8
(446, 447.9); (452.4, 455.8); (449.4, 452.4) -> -0.29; 25.6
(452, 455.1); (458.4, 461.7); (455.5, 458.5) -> -0.13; 29.9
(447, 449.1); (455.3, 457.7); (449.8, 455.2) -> 0.29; 28.6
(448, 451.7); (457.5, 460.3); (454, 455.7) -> 0.14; 30.2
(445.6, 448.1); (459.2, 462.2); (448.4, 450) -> -0.09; 25.5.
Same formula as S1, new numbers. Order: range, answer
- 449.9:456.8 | 27.9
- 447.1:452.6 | 27.3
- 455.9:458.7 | 31.6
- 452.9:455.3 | 26.1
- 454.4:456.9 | 29.6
